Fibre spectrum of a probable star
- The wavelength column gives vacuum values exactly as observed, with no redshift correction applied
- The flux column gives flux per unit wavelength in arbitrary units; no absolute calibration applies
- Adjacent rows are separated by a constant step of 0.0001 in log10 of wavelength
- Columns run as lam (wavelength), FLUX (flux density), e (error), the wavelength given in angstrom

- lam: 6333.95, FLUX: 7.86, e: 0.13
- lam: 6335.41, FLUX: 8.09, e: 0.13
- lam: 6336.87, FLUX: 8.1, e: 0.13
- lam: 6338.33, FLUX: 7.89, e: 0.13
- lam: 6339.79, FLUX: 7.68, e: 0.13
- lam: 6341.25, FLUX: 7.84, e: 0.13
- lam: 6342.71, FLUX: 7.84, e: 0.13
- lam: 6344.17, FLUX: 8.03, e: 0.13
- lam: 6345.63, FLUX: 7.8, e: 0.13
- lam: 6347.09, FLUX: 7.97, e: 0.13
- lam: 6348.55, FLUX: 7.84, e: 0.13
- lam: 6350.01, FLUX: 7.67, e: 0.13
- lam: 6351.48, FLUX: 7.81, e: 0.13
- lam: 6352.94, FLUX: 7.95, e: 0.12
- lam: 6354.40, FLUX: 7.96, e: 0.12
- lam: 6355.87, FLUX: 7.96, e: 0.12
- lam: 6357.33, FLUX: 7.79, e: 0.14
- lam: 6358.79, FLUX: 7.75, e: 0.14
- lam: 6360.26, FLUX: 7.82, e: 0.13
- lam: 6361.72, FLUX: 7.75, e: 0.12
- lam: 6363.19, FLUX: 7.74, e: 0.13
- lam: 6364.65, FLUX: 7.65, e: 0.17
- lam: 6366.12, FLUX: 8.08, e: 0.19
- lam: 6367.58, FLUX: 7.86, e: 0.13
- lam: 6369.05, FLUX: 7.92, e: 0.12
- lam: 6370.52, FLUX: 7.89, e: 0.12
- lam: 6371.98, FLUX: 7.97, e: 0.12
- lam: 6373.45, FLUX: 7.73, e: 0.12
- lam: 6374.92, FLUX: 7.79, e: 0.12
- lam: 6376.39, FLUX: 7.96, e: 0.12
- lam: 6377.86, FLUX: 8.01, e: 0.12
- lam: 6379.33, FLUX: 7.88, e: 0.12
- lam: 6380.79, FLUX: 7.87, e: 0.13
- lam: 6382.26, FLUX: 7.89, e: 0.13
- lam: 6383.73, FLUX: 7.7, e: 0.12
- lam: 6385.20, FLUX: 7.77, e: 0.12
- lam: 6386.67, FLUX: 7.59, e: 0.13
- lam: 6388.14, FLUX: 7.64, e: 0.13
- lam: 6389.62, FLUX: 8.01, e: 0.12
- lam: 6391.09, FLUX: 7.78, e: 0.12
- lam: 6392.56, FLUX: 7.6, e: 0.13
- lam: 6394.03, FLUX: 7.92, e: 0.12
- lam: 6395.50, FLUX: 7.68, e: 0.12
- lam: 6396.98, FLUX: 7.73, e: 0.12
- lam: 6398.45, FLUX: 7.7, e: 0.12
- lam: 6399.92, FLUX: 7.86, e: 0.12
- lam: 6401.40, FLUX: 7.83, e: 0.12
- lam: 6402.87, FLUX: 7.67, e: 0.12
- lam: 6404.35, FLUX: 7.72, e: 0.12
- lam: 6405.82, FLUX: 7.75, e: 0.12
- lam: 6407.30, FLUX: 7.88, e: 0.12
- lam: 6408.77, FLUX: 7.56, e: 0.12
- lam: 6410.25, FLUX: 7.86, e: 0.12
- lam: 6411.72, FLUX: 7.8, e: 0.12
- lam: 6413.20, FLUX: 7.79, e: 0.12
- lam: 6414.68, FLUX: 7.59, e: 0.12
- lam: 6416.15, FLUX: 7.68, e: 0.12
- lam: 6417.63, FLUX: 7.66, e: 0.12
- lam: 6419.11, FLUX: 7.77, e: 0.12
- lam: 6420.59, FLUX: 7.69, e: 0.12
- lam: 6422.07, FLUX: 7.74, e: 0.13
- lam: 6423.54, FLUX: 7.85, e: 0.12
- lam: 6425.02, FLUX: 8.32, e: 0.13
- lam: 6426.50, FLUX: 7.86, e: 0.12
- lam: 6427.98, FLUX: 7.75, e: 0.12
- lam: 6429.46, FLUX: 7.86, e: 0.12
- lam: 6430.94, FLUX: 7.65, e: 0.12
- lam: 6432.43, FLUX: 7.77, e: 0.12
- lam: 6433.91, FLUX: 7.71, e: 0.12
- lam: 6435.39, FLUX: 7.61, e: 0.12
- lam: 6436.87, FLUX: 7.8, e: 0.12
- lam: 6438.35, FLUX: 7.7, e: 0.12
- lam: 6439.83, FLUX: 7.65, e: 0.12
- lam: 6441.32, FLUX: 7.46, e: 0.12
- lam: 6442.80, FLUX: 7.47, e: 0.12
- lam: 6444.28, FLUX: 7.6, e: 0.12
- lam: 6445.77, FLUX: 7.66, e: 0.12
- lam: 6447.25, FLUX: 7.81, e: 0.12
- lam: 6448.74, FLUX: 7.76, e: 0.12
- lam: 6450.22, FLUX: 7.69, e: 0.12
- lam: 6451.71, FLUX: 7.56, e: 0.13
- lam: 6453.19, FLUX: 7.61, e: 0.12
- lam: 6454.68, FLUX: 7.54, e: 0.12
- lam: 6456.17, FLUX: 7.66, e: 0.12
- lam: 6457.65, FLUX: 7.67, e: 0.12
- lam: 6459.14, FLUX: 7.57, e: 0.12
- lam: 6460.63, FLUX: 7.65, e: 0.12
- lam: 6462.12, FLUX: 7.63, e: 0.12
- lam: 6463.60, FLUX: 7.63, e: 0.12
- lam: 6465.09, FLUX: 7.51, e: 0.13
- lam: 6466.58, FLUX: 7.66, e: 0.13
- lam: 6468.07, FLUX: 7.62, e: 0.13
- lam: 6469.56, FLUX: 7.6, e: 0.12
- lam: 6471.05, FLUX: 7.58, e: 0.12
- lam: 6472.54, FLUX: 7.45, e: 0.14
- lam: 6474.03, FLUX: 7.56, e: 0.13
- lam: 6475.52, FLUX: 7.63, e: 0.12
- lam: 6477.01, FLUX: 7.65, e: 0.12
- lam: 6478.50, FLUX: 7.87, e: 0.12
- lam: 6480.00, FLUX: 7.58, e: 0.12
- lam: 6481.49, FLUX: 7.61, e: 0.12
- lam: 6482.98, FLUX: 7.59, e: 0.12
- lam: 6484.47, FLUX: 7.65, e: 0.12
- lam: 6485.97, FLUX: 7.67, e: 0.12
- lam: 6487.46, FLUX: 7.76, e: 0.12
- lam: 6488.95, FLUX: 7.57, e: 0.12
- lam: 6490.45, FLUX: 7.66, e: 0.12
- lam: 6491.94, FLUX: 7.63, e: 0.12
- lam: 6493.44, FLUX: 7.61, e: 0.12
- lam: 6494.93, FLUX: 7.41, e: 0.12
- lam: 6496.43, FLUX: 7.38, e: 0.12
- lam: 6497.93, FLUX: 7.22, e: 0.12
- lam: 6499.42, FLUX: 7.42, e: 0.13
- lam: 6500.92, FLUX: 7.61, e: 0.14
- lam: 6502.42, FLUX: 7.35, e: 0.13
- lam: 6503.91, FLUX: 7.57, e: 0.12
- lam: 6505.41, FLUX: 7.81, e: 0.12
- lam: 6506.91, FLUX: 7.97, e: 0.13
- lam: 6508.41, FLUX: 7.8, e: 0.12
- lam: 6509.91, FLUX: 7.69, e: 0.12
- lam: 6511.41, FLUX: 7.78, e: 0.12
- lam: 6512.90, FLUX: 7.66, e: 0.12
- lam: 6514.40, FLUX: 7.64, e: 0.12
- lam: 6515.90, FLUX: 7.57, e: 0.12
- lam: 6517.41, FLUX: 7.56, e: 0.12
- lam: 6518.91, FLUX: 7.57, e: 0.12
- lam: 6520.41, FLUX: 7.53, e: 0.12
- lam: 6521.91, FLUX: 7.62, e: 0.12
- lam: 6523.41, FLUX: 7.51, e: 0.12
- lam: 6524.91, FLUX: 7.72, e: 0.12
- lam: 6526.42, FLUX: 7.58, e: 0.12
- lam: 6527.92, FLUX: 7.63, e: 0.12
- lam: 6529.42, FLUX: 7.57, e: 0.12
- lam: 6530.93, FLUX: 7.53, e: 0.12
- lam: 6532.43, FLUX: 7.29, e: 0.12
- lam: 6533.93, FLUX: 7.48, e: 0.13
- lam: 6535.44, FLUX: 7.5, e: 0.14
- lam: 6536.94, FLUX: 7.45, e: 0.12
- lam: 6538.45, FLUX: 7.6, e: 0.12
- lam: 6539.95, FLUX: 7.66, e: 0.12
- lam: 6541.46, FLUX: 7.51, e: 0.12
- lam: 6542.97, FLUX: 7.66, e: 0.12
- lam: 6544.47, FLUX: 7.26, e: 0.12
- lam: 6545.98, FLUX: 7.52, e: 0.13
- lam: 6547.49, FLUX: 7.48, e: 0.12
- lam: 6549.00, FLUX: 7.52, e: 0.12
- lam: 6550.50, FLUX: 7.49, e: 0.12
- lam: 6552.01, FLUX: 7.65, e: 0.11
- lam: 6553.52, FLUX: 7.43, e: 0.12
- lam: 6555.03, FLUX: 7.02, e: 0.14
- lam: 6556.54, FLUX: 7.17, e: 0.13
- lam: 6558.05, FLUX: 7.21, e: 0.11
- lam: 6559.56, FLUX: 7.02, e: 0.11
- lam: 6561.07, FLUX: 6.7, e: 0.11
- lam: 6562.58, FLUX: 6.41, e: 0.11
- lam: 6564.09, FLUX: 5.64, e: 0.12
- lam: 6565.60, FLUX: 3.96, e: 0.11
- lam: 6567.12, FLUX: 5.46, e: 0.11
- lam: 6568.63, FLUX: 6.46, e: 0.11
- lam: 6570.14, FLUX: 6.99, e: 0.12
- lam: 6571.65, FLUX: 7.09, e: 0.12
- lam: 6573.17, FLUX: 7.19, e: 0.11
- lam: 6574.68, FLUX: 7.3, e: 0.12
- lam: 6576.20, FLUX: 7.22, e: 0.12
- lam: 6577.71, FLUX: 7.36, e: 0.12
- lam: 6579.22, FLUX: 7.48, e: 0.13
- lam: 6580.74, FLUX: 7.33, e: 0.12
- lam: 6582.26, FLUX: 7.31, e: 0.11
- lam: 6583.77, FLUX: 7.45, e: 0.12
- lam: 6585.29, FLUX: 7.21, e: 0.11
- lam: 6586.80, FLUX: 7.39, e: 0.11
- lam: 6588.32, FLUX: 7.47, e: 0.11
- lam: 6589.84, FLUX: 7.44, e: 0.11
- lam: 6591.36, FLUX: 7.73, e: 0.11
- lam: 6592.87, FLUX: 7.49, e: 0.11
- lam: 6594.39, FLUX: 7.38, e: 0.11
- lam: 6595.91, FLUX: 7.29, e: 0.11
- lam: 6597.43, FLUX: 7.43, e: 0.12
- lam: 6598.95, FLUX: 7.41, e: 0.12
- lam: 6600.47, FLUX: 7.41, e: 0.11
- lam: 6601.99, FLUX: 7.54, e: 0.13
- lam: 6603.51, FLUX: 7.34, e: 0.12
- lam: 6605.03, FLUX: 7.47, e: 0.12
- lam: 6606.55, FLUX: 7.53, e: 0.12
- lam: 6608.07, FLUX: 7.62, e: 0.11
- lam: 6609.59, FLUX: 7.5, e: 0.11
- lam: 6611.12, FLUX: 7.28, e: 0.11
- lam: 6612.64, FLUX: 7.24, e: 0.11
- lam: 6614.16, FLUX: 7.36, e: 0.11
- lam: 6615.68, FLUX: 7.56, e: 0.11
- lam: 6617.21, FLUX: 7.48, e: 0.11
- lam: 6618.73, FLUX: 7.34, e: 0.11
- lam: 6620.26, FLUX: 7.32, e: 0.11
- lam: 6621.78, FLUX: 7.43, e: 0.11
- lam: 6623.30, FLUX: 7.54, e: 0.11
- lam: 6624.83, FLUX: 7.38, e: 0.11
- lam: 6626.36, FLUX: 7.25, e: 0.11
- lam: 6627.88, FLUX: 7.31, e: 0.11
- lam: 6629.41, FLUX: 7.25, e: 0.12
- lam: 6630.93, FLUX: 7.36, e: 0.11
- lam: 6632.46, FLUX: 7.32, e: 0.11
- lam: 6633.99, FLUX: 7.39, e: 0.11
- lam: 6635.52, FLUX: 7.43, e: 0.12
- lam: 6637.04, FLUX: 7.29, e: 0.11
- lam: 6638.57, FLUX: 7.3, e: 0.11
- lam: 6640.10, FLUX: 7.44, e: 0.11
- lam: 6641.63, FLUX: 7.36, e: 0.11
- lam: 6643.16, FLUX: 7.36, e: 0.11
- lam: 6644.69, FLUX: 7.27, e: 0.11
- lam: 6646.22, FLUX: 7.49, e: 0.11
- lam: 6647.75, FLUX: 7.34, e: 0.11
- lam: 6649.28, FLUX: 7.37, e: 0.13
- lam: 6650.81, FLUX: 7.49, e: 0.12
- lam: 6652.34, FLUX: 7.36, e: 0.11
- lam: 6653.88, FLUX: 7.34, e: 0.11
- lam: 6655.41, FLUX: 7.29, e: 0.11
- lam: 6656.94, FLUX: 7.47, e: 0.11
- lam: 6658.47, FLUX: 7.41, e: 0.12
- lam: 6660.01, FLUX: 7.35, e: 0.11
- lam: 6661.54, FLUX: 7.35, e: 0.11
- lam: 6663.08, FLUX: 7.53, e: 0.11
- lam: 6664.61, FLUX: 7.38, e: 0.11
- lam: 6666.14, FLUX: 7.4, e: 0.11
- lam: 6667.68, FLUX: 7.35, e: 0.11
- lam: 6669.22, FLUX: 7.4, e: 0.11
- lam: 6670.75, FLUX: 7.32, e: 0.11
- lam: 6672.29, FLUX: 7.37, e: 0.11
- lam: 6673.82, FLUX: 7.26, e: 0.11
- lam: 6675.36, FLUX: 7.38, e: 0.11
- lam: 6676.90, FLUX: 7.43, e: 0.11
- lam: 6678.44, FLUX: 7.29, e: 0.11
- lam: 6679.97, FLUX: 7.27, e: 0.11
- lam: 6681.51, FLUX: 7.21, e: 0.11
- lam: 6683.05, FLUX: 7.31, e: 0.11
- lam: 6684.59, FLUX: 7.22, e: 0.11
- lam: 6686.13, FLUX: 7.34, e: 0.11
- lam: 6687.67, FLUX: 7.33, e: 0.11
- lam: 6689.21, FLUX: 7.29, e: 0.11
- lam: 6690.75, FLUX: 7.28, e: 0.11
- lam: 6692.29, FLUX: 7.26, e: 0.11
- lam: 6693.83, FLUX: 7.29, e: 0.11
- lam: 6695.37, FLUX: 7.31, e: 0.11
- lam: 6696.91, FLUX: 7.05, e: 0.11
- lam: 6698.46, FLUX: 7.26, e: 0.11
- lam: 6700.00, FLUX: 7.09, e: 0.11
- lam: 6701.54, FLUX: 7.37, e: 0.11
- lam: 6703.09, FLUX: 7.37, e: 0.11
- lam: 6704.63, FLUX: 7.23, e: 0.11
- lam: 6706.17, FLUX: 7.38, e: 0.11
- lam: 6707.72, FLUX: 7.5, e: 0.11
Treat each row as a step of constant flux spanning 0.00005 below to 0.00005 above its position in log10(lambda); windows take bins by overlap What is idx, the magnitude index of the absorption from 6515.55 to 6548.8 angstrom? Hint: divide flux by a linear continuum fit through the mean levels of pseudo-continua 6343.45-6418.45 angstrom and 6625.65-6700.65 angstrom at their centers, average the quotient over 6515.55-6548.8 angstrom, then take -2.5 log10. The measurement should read 0.00 mag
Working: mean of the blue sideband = 7.81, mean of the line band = 7.53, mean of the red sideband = 7.33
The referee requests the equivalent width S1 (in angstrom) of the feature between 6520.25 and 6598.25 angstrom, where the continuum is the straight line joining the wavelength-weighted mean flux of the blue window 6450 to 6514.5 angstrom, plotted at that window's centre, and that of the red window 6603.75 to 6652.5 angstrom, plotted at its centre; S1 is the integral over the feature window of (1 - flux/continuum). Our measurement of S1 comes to 2.82 angstrom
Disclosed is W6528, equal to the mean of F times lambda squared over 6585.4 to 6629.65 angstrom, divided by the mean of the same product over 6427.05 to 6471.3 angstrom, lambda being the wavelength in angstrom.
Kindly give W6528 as 1.02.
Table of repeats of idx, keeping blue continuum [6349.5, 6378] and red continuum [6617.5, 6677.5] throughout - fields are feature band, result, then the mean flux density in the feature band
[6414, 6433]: -0.005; 7.78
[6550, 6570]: 0.144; 6.59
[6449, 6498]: 0.009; 7.6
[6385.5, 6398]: 0.008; 7.74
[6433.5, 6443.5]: 0.013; 7.63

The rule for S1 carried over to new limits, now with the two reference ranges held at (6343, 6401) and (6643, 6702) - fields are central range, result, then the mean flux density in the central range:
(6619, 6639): 0.13 angstrom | 7.35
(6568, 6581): 0.58 angstrom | 7.16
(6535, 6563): 0.73 angstrom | 7.34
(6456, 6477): 0.19 angstrom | 7.6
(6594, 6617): 0.05 angstrom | 7.42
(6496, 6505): 0.21 angstrom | 7.44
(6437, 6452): 0.12 angstrom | 7.64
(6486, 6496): 0.04 angstrom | 7.61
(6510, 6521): -0.04 angstrom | 7.62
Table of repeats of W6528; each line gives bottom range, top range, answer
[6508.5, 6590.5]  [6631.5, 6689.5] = 1.05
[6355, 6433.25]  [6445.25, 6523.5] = 1.00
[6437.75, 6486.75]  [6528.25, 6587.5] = 0.96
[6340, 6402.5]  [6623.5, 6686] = 1.02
